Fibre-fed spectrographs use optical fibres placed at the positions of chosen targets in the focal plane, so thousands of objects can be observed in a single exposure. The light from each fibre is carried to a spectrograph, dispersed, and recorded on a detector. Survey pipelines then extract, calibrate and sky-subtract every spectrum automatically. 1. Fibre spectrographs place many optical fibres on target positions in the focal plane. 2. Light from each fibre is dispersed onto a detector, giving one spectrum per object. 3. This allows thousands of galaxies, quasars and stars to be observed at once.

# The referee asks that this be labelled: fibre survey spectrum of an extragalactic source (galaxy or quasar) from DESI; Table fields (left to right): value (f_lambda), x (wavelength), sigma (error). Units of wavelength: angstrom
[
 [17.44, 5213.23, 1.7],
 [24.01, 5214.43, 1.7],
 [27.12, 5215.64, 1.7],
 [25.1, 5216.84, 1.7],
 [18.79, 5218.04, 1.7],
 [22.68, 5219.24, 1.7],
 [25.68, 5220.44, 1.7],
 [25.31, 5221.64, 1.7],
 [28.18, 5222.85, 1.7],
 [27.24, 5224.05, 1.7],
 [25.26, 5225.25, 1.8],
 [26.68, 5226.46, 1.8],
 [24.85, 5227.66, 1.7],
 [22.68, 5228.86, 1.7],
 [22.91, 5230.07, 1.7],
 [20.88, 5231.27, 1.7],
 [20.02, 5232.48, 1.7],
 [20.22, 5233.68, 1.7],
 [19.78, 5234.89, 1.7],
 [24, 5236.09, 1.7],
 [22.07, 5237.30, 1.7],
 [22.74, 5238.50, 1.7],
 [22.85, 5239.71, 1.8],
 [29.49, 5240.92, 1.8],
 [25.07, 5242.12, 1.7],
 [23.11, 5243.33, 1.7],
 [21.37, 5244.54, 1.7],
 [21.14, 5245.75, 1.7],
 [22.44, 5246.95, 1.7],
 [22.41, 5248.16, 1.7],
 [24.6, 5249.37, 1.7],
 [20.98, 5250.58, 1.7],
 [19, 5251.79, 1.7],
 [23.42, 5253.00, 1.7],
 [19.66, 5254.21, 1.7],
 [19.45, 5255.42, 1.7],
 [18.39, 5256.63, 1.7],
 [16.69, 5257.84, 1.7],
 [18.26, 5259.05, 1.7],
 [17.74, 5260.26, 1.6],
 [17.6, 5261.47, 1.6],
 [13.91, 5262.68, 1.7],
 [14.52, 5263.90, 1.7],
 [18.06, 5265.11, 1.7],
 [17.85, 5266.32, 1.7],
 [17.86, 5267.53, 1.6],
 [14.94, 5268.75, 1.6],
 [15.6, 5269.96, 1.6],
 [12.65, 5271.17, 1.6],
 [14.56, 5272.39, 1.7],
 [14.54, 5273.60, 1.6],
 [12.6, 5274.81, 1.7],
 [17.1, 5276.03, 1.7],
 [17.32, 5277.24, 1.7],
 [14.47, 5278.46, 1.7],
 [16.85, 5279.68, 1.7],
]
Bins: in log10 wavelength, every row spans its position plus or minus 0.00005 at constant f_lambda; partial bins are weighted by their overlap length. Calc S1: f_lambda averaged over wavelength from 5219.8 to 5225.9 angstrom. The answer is 26.3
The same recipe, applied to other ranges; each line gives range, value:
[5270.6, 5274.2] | 13.9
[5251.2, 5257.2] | 20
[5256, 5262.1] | 17.7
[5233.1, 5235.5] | 20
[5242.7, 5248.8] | 22.1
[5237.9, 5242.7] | 25.1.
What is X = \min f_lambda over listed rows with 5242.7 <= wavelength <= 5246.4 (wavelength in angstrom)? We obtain 21.14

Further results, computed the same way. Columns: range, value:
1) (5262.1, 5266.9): 13.91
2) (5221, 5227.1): 25.26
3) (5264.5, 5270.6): 14.94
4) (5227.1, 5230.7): 22.68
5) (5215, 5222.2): 18.79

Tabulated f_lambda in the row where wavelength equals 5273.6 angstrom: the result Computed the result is 14.54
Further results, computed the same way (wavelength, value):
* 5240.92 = 29.49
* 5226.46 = 26.68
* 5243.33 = 23.11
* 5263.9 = 14.52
